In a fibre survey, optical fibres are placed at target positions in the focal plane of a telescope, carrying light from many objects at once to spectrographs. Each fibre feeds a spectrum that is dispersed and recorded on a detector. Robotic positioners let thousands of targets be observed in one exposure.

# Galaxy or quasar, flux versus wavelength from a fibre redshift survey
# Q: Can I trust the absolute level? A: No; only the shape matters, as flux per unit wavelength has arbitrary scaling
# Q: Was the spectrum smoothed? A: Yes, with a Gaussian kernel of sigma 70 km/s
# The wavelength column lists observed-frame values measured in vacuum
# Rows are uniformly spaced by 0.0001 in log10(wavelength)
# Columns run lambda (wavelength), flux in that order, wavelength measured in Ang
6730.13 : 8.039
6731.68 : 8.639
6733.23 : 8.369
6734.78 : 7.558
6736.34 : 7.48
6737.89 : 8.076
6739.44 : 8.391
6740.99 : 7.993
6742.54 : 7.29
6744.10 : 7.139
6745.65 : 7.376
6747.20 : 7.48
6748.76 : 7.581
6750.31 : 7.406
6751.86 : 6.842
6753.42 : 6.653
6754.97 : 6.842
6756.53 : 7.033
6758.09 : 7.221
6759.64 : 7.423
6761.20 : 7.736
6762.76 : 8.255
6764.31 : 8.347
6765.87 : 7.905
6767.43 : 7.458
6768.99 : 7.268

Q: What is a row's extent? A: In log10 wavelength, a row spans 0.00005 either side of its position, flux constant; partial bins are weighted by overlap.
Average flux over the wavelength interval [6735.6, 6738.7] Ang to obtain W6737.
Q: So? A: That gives 7.8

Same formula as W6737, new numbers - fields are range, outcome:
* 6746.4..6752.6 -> 7.34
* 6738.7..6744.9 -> 7.7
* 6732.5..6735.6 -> 7.93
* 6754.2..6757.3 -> 6.93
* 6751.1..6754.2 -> 6.75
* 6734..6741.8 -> 7.9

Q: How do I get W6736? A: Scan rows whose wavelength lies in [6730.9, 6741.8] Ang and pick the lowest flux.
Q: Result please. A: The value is 7.48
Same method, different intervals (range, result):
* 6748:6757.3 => 6.653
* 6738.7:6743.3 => 7.29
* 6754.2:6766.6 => 6.842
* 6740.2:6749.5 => 7.139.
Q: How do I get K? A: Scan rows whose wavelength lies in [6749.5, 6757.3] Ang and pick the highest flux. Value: 7.406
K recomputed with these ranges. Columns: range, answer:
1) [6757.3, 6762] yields 7.736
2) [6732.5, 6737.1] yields 8.369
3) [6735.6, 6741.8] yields 8.391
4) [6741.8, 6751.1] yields 7.581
